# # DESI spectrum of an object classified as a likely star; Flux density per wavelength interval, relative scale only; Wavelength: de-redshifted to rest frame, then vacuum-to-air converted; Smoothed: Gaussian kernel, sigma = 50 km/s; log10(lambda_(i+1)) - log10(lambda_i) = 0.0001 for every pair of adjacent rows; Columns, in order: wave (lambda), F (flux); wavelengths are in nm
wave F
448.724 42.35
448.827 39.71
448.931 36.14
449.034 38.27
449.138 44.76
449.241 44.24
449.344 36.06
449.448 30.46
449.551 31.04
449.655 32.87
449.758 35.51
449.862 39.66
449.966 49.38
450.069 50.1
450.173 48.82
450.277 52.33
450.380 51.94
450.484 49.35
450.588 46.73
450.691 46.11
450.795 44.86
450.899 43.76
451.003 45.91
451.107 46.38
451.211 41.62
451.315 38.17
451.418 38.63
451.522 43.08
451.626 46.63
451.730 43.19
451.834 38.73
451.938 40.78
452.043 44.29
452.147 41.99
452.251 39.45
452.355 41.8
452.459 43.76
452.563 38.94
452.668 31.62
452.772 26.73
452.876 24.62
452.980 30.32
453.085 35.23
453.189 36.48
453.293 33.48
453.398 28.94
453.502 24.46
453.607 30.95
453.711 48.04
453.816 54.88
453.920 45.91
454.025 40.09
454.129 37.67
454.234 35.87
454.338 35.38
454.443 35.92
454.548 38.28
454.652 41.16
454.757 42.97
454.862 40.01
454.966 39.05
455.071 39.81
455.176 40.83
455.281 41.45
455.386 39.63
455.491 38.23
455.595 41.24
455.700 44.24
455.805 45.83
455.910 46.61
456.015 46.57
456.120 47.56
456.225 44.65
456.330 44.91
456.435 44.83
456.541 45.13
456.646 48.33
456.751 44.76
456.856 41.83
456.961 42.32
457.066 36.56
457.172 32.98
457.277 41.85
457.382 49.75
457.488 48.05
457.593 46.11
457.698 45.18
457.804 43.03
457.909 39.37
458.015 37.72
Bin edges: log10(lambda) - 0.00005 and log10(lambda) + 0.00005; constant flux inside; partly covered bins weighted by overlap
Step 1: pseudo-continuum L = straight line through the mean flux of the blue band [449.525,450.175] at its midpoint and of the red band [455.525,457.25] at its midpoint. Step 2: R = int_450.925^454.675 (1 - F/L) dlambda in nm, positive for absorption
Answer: 0.31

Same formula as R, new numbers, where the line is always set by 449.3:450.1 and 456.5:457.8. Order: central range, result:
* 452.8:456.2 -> 0.20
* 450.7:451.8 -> -0.12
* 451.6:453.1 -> 0.08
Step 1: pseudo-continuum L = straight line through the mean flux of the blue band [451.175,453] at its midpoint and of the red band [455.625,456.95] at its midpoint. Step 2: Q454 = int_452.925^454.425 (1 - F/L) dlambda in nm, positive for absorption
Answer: 0.16 nm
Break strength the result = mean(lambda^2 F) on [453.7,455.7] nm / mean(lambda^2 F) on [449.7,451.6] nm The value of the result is 0.9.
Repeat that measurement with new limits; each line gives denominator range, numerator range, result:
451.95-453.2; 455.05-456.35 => 1.21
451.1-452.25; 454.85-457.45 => 1.04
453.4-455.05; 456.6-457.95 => 1.12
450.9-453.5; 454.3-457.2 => 1.12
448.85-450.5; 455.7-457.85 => 1.10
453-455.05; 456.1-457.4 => 1.15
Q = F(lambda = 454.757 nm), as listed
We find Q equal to 42.97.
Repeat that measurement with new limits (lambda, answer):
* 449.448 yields 30.46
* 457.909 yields 39.37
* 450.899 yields 43.76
